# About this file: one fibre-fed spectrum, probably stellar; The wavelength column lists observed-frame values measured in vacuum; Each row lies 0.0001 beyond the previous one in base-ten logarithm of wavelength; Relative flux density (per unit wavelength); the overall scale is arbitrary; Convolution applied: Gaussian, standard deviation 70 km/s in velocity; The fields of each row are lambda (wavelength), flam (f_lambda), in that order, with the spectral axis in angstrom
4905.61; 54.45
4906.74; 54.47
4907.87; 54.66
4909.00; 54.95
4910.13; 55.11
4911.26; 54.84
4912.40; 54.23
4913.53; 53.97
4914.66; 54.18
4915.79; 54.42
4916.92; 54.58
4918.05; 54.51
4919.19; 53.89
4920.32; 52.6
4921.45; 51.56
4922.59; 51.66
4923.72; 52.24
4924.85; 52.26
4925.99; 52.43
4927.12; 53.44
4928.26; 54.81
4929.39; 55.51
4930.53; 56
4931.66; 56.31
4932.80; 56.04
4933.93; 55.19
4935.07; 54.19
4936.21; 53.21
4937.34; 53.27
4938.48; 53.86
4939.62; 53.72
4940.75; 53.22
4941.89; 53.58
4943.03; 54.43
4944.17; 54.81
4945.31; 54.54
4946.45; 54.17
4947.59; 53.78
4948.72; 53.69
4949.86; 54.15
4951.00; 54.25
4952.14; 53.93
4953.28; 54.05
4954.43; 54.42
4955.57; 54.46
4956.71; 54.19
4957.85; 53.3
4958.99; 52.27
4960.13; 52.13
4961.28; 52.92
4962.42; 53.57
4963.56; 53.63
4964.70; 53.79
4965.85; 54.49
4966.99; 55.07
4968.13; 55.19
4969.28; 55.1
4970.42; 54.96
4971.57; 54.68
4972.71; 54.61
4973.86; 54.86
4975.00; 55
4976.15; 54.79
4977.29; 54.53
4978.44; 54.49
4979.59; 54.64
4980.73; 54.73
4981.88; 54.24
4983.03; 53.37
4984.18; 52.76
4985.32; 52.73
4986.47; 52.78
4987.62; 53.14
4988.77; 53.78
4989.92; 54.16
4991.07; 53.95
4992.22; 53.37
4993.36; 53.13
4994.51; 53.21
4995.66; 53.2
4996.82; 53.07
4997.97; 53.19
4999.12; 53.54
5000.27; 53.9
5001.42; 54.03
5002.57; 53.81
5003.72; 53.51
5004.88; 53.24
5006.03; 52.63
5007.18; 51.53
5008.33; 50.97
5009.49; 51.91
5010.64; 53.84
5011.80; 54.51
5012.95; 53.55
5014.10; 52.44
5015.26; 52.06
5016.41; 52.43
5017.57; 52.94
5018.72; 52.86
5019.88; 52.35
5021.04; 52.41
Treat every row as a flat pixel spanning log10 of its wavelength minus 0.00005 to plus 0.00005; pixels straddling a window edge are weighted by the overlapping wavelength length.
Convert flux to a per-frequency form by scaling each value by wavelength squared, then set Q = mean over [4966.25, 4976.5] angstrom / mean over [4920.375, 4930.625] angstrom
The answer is 1.05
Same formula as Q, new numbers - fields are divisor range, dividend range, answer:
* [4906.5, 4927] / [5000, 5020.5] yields 1.02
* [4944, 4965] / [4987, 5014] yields 1.01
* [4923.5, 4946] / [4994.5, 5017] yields 1.01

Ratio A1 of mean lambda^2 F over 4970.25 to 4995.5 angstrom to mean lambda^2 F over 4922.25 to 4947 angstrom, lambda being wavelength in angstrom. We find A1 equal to 1.02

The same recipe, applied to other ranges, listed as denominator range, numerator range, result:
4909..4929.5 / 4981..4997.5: 1.02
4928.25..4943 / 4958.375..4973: 1.00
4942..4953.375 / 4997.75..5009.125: 1.00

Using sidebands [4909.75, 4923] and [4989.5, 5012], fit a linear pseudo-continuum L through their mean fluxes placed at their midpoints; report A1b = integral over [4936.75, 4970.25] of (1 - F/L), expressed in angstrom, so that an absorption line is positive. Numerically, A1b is -0.3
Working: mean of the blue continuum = 53.8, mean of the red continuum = 53.2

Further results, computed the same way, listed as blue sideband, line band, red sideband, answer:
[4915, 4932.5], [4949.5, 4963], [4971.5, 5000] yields 0.0 angstrom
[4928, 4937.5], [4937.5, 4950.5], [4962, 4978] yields 0.2 angstrom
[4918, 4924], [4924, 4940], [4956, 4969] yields -0.4 angstrom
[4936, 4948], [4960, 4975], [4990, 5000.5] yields -0.2 angstrom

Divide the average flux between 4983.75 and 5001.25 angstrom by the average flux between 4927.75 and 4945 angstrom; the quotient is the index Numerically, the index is 0.98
